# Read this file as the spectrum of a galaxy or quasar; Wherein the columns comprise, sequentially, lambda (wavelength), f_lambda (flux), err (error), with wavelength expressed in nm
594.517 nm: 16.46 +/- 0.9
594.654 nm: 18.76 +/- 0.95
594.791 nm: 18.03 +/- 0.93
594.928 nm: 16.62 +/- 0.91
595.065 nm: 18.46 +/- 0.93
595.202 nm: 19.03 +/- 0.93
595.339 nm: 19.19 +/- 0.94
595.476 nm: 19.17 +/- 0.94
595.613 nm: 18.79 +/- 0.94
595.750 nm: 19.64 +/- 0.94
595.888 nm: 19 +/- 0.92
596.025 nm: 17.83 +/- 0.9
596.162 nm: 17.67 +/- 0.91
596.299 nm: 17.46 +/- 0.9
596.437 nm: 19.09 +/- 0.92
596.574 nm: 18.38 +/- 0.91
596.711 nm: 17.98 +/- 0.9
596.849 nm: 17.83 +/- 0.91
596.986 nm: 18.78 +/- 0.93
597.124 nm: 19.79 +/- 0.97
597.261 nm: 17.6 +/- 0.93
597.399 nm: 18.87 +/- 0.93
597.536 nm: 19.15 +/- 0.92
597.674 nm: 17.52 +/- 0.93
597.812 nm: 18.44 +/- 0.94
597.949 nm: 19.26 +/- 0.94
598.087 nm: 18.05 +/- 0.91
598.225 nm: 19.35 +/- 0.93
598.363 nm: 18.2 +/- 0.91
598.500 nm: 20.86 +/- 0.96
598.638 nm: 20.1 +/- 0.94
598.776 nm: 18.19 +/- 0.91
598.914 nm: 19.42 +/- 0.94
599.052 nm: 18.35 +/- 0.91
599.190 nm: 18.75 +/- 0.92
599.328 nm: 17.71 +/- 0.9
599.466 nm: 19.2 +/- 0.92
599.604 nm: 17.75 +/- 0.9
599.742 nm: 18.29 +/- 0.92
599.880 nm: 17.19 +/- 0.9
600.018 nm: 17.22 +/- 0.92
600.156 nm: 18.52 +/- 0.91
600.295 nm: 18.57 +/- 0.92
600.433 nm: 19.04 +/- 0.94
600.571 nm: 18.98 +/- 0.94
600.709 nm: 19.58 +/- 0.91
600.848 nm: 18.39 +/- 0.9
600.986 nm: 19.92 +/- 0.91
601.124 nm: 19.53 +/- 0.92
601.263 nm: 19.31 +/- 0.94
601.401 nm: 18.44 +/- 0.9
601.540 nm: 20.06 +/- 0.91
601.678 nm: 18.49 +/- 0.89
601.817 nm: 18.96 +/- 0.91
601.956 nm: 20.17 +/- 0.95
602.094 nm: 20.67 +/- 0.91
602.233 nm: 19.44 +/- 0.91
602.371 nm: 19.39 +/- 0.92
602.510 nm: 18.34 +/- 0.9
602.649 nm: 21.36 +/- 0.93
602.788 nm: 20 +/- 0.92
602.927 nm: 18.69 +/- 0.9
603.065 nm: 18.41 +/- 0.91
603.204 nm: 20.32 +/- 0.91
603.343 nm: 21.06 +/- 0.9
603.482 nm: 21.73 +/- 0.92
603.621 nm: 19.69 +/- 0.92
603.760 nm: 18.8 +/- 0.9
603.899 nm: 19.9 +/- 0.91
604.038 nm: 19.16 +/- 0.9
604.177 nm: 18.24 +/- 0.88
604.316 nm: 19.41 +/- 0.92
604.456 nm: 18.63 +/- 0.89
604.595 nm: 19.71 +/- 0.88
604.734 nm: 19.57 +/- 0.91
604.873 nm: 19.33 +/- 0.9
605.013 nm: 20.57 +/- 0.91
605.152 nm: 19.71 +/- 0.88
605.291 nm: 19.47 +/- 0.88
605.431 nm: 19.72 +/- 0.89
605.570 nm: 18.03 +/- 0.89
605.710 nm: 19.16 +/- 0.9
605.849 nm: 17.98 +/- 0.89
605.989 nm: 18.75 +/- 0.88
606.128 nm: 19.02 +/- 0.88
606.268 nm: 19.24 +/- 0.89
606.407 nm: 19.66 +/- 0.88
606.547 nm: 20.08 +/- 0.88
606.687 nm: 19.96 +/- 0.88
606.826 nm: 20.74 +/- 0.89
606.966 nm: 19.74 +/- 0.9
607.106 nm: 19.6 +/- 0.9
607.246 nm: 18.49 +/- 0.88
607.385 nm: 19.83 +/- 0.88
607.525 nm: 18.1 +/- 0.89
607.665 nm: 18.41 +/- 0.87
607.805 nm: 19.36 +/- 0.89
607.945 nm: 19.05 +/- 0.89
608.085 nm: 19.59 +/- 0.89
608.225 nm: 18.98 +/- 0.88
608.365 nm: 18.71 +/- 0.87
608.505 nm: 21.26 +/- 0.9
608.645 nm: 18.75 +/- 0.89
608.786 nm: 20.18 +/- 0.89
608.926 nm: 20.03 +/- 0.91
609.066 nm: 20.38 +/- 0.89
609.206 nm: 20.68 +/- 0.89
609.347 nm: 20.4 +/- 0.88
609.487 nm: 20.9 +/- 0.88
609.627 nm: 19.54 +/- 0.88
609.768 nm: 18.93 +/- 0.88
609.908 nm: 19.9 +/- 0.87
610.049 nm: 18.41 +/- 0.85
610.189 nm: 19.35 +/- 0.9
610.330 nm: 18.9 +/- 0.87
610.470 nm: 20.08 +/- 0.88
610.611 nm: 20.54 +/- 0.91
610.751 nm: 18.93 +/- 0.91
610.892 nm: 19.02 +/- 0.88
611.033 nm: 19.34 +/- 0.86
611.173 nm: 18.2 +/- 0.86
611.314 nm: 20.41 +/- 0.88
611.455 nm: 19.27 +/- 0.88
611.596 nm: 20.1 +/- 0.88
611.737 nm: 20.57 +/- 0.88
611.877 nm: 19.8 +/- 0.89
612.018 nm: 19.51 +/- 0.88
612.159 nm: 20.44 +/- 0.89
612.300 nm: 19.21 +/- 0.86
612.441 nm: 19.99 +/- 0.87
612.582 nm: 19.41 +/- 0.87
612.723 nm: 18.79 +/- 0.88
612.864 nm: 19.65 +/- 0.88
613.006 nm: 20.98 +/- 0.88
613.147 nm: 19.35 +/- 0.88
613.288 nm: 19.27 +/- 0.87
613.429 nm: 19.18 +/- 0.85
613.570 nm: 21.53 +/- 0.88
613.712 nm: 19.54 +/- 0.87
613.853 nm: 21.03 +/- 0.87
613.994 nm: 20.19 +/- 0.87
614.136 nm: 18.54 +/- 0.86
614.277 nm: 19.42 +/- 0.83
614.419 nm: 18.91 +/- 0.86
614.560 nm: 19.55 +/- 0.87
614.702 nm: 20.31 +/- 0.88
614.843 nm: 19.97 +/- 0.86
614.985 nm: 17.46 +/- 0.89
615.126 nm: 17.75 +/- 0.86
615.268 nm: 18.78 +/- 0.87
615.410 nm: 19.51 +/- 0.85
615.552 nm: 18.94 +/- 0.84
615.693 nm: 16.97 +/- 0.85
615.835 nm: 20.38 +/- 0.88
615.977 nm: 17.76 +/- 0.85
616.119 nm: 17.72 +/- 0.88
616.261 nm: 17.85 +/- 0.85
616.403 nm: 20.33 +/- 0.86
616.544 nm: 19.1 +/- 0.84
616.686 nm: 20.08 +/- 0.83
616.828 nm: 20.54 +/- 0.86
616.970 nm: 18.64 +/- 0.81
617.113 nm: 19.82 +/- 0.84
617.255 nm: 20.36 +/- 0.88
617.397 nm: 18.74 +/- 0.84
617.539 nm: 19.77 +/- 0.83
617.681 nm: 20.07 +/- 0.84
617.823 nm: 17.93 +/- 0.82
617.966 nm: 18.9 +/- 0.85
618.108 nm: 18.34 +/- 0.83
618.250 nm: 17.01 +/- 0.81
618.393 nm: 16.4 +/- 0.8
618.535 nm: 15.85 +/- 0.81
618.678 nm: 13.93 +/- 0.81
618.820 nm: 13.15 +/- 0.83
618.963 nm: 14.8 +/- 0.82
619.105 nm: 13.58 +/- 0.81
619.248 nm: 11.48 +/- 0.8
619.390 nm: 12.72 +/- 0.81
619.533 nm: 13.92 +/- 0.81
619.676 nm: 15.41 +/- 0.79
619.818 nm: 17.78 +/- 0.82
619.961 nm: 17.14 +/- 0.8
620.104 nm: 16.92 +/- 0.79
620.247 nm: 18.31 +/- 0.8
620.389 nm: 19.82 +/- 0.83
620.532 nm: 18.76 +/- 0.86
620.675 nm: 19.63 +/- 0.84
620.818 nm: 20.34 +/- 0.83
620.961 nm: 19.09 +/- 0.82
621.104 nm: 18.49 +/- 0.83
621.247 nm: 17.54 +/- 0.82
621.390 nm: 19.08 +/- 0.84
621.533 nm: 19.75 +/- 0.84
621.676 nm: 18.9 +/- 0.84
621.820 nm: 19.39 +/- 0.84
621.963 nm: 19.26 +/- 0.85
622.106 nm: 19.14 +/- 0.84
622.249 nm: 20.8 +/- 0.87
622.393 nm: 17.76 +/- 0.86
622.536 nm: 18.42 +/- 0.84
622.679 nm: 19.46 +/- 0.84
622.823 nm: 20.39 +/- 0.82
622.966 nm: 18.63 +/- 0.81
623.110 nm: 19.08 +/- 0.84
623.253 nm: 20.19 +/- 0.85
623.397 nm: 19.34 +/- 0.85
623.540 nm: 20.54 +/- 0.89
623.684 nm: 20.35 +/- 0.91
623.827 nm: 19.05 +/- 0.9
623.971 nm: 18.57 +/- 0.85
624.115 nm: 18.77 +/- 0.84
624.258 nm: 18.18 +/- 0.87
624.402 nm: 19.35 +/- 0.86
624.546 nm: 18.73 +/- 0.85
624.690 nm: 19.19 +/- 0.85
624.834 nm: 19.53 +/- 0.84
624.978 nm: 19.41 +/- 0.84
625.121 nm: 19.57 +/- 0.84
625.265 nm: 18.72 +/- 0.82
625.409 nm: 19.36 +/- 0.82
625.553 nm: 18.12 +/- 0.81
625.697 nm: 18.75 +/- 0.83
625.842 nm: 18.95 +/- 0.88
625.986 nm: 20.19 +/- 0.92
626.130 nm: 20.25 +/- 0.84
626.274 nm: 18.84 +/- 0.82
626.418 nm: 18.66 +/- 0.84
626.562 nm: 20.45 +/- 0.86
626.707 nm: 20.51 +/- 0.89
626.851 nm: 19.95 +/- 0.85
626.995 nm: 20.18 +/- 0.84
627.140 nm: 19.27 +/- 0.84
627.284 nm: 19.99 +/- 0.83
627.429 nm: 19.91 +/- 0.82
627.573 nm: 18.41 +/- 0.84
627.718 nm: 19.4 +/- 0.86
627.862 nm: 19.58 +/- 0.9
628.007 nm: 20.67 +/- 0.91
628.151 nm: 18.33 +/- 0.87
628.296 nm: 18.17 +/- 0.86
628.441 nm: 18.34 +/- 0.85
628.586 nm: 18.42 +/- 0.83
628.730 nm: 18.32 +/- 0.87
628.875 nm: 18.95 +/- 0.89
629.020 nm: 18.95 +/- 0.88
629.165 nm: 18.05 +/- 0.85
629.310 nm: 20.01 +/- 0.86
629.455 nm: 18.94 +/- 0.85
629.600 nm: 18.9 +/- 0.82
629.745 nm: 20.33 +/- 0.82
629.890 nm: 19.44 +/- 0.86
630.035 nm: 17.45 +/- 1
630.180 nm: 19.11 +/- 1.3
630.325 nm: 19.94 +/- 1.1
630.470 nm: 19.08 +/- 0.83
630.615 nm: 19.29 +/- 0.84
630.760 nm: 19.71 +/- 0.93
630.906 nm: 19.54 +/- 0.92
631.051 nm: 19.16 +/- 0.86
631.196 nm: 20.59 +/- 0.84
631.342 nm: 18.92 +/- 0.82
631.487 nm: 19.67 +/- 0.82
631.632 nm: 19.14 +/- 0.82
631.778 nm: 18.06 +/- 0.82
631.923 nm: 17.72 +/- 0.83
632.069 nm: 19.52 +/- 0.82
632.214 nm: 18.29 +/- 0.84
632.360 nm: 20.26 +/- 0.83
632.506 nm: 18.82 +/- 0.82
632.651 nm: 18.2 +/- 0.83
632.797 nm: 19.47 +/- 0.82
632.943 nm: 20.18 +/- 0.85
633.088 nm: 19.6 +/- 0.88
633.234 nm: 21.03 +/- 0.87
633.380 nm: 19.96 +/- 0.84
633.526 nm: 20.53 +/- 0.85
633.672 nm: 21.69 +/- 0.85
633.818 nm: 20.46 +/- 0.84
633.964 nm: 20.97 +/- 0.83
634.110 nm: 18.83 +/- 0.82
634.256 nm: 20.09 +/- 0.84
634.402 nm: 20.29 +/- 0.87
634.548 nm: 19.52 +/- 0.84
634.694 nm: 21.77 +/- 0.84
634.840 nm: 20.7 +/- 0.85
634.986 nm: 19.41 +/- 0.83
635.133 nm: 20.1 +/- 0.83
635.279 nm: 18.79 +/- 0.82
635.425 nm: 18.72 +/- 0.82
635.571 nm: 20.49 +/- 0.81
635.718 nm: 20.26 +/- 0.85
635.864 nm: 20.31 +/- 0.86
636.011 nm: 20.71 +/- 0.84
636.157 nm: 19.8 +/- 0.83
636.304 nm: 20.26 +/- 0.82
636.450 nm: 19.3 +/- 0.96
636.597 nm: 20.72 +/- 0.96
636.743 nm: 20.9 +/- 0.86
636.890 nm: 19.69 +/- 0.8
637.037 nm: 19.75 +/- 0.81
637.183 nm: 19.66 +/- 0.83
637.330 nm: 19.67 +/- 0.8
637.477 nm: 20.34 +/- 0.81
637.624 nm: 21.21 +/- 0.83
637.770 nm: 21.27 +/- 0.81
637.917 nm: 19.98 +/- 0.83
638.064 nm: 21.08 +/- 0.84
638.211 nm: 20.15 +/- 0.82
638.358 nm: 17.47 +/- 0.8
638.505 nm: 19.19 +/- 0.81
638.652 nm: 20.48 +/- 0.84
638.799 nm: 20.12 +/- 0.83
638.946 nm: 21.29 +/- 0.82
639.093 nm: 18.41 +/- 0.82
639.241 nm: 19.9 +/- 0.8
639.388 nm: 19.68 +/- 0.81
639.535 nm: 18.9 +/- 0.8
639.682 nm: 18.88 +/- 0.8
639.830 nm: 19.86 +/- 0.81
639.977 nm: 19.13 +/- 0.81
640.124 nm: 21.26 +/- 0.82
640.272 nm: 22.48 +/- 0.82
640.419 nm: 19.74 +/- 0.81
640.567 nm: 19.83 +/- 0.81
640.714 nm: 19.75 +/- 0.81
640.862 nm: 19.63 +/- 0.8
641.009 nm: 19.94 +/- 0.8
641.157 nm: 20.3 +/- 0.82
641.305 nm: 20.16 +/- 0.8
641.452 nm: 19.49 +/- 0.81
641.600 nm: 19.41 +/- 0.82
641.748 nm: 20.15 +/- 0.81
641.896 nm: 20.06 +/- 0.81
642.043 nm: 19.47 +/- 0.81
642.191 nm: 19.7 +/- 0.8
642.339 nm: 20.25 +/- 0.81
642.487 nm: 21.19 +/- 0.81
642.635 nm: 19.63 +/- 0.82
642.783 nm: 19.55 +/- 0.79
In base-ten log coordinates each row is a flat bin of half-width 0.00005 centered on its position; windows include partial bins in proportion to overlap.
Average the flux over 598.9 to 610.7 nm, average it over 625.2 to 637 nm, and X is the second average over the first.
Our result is 1.0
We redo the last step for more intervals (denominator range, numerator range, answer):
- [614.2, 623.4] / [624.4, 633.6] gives 1.06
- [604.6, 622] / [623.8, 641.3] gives 1.04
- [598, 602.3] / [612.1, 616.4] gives 1.02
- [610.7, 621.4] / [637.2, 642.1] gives 1.08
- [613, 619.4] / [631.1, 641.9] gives 1.08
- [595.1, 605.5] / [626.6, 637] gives 1.03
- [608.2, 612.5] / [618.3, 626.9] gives 0.93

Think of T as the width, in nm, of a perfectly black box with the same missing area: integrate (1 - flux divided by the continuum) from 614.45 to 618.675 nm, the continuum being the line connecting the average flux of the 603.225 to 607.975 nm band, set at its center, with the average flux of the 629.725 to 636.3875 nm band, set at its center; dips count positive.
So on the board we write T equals 0.18 nm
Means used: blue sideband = 19.4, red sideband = 19.7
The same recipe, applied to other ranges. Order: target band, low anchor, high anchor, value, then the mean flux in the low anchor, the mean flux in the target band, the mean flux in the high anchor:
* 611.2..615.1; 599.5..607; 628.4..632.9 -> -0.09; 19.3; 19.7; 19.1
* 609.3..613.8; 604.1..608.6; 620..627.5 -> -0.09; 19.3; 19.7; 19.3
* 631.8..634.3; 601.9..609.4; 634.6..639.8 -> 0.03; 19.5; 19.7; 20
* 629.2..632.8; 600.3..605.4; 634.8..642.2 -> 0.13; 19.5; 19.2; 20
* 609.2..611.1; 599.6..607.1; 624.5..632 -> -0.03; 19.3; 19.6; 19.2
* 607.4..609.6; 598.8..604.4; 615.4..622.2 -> -0.12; 19.2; 19.7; 17.9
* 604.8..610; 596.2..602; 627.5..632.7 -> -0.20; 18.7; 19.5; 19.1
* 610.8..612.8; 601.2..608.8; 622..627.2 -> -0.02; 19.4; 19.6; 19.4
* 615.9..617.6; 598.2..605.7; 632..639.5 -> 0.03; 19.2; 19.2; 20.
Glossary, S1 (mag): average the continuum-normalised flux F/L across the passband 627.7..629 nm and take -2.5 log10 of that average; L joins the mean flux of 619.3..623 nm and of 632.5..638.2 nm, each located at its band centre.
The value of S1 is 0.02 mag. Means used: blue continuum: 18.3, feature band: 18.9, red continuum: 20.1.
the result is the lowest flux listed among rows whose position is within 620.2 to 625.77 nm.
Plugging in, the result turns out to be 17.54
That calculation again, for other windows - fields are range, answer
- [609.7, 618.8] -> 13.93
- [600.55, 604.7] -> 18.24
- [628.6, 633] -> 17.45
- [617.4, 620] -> 11.48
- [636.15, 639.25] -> 17.47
